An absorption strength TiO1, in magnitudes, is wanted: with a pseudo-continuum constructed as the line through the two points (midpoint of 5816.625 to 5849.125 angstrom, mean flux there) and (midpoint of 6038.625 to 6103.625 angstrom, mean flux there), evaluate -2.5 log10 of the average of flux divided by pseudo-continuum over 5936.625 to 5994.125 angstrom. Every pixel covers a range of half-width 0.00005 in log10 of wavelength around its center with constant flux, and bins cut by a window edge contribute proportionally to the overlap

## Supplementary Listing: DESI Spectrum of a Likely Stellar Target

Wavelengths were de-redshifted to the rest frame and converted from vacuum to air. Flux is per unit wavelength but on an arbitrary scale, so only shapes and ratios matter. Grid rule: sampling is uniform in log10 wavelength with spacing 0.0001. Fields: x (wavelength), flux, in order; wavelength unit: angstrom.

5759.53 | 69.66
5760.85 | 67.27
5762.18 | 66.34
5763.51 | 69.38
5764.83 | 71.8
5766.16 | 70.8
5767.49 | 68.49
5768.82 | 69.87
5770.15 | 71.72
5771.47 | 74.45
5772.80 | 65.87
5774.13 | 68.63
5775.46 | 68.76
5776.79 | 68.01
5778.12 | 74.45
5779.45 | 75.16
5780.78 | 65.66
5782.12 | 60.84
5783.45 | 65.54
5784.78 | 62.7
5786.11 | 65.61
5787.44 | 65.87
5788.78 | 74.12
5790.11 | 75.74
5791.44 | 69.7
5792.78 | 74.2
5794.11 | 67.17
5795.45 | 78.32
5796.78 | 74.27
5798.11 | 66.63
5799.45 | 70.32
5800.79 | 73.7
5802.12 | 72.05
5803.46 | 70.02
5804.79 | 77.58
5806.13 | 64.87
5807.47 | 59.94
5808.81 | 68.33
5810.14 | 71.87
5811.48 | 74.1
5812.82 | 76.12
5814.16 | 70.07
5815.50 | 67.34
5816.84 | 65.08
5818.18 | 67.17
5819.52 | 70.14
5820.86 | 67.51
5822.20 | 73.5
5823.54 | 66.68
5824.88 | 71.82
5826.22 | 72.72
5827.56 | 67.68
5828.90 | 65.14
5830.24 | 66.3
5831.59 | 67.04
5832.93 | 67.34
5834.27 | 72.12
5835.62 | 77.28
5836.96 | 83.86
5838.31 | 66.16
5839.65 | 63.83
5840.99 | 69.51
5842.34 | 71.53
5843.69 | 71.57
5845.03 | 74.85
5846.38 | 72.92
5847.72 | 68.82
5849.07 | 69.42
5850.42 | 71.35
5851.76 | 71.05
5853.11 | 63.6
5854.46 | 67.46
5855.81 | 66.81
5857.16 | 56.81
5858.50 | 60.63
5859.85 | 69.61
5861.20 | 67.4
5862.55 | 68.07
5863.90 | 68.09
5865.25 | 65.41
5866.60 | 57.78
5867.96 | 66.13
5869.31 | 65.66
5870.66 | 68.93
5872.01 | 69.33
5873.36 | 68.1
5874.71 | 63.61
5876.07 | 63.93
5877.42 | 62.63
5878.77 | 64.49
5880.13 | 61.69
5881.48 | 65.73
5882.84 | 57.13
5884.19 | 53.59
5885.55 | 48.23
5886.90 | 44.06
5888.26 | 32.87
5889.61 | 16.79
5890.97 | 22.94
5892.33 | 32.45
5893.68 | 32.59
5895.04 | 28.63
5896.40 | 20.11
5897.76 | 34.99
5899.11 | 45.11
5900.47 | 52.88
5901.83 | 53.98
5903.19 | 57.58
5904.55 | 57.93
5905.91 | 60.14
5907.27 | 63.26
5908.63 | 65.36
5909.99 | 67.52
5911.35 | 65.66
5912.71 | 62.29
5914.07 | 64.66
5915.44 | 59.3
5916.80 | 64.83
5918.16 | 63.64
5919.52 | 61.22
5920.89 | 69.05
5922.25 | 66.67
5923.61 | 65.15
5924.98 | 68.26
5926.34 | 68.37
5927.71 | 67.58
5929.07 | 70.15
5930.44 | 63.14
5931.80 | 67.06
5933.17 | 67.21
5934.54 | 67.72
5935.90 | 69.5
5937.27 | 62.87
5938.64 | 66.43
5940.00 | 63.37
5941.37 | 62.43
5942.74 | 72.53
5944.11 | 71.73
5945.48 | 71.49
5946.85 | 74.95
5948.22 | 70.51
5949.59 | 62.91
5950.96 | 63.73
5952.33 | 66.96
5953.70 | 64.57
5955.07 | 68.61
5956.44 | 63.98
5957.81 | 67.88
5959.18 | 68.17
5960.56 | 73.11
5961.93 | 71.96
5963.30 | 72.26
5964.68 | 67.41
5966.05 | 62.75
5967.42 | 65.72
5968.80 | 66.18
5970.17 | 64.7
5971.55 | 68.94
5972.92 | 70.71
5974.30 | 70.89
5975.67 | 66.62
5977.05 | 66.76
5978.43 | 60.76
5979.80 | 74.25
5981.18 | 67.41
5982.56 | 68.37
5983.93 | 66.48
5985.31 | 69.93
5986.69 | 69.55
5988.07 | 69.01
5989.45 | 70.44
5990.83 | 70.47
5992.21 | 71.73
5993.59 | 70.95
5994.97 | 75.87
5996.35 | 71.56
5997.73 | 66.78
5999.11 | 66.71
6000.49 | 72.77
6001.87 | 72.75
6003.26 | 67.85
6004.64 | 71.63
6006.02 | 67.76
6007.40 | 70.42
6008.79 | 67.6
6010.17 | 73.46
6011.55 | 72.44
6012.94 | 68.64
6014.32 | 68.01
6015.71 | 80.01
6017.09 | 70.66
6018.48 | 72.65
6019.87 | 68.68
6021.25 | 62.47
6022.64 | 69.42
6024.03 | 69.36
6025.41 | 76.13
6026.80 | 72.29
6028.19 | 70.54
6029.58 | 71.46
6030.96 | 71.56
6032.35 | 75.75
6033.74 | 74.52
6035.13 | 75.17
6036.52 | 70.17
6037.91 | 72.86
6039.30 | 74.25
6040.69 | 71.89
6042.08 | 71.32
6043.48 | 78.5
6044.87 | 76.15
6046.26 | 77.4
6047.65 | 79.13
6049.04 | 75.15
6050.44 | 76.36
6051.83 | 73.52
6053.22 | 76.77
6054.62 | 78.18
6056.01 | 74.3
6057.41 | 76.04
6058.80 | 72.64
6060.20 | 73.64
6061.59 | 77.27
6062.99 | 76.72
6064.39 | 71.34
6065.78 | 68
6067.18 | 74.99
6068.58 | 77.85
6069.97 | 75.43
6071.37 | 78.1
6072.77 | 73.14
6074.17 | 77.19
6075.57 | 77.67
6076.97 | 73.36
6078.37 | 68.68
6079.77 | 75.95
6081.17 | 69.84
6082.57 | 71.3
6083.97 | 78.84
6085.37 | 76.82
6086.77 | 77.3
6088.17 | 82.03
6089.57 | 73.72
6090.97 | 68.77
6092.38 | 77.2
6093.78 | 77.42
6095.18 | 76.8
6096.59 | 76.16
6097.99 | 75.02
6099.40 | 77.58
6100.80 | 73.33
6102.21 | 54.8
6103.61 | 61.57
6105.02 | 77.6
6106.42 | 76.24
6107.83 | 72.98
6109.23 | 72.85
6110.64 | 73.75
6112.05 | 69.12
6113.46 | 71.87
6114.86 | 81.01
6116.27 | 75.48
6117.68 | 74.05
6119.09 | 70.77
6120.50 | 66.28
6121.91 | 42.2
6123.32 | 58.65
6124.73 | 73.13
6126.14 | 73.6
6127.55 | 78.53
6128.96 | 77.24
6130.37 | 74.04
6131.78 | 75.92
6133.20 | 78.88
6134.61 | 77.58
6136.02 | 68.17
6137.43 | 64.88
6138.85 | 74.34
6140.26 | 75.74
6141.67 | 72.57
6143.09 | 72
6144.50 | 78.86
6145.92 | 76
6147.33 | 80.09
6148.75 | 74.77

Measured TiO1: 0.07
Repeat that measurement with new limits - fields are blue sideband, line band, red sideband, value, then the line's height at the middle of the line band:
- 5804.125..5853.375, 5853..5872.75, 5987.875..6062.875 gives 0.08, 70.4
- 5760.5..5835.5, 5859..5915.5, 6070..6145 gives 0.27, 70.6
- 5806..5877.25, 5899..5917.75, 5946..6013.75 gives 0.14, 68.6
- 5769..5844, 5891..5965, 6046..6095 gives 0.17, 72.3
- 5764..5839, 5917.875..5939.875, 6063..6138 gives 0.08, 71.2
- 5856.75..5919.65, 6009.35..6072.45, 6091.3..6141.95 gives -0.11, 66.7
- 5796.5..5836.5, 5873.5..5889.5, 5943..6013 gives 0.25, 69.5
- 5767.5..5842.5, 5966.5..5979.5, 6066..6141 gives 0.07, 71.7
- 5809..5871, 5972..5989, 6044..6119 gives 0.06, 72.1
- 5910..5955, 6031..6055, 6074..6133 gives -0.07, 70.6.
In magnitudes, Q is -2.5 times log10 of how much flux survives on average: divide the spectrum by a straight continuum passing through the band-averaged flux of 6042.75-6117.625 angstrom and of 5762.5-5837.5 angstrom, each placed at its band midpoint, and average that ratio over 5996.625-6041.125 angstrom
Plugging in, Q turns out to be 0.04 mag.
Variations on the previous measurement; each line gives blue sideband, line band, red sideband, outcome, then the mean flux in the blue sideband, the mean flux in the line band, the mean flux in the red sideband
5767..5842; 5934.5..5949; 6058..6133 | 0.04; 69.8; 68.5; 73.2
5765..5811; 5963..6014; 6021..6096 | 0.06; 69.8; 69.1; 74.4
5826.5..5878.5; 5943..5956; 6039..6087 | 0.04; 67.8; 68.4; 75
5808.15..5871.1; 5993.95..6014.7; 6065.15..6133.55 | 0.02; 68.8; 70.4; 73.1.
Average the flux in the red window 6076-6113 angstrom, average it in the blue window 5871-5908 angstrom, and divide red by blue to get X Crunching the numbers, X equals 1.48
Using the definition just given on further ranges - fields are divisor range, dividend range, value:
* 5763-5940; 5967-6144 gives 1.12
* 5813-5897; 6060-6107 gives 1.19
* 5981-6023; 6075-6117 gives 1.05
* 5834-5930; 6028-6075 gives 1.23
